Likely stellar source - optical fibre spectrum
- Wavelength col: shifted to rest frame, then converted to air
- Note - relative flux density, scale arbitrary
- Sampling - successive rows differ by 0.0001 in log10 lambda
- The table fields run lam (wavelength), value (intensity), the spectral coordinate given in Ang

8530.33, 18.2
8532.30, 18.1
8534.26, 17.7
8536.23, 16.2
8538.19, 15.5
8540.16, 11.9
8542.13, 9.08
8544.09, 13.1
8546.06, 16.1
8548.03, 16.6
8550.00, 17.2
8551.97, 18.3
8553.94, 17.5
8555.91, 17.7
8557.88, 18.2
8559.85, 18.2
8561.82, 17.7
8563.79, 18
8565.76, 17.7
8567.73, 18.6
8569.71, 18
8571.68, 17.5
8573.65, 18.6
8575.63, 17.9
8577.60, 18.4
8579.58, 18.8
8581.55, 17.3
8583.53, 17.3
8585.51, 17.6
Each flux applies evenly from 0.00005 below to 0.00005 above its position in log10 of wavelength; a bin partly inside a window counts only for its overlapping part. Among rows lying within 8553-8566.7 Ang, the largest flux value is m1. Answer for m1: 18.2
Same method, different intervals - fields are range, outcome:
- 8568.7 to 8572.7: 18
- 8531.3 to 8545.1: 18.1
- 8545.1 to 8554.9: 18.3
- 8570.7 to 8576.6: 18.6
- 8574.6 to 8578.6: 18.4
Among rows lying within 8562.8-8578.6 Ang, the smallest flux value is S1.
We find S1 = 17.5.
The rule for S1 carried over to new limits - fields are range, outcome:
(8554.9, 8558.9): 17.7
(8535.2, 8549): 9.08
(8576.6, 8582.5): 17.3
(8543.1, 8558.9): 13.1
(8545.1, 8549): 16.1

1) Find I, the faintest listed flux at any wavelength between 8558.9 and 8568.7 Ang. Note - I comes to 17.7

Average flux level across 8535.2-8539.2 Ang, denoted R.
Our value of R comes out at 15.8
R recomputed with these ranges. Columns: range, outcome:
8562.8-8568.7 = 18.1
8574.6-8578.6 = 18.1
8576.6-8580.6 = 18.6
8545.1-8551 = 16.6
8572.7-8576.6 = 18.2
